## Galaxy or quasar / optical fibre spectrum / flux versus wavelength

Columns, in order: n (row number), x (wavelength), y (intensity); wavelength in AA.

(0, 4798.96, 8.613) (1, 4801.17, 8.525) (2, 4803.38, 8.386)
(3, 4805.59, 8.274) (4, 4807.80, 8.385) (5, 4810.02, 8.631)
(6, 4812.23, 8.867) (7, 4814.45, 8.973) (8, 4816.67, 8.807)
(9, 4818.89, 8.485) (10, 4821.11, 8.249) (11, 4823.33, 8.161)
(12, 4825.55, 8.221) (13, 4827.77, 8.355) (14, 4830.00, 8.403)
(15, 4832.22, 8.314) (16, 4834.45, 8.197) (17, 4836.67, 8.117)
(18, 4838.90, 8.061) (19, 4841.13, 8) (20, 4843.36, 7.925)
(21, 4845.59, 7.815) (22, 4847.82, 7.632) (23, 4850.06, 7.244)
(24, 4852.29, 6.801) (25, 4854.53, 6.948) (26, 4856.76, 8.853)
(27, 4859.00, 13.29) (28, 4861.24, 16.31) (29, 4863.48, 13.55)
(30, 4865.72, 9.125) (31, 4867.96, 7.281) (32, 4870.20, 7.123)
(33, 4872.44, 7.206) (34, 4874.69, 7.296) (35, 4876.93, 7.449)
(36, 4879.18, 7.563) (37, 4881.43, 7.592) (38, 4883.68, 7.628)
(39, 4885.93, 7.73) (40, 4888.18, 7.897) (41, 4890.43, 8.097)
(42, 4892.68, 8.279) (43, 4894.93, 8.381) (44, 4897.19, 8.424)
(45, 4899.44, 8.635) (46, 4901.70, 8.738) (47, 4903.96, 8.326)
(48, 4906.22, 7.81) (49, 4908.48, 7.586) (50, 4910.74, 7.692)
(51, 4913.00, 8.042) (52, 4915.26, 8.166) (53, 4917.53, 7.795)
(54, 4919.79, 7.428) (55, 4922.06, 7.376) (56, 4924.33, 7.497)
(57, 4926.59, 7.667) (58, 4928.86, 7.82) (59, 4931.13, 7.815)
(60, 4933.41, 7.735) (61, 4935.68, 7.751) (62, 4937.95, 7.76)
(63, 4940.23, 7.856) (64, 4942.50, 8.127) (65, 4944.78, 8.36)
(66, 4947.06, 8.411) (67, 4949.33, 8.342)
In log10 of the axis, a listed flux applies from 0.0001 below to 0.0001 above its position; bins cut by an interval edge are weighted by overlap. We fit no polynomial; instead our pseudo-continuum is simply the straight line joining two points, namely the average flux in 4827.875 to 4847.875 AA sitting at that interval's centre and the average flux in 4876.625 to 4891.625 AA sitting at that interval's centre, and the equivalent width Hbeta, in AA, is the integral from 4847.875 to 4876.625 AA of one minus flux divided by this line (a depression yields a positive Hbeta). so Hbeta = -4.5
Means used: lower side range 8.09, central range 9.14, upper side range 7.72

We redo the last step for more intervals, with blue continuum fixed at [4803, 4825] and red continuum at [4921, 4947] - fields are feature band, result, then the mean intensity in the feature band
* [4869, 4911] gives 1.1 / 7.87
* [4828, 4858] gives 1.6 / 7.9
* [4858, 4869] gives -4.9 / 11.9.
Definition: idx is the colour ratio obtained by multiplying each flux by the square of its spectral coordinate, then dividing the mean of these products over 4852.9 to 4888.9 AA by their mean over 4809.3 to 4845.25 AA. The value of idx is 1.1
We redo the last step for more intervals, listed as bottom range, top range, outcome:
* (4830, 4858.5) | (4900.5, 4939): 1.01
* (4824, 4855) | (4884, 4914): 1.06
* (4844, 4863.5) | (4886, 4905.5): 0.88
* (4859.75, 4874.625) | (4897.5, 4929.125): 0.81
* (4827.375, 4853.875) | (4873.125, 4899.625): 1.02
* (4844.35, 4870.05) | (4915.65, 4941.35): 0.84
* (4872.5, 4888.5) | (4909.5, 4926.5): 1.04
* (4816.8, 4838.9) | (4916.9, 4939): 0.96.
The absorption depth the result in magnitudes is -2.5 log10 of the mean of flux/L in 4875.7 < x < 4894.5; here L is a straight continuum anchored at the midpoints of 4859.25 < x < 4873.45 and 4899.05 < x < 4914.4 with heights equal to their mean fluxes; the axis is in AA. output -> 0.19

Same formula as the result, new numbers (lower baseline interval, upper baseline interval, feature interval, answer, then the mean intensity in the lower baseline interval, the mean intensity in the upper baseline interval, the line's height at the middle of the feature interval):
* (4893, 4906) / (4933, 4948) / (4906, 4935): 0.067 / 8.44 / 8.01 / 8.22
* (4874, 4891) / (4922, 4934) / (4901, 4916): -0.051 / 7.65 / 7.67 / 7.66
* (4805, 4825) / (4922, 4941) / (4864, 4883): 0.049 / 8.53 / 7.71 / 8.12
